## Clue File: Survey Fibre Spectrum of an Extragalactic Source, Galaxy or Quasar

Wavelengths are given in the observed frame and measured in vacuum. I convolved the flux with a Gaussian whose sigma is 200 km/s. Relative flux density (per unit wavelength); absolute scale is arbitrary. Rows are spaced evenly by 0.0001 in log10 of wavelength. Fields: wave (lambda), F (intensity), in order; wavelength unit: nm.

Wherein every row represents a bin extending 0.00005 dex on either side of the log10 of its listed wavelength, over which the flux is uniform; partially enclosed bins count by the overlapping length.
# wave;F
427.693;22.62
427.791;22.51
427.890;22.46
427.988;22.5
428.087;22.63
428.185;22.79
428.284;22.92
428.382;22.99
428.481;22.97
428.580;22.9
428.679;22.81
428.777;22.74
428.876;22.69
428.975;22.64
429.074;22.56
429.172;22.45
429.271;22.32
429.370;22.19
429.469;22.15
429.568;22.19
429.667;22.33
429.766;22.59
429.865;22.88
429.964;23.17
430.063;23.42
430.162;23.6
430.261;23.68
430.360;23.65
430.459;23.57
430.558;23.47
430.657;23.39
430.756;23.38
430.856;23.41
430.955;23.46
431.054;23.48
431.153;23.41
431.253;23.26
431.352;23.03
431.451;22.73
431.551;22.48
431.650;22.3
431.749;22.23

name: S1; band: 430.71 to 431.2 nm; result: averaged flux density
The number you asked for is 23.4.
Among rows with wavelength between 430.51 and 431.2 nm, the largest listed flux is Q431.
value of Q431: 23.48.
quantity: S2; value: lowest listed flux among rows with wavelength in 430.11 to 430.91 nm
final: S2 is 23.38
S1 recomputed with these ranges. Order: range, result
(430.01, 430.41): 23.6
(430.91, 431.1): 23.5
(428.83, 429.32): 22.5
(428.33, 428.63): 22.9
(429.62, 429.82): 22.5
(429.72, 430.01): 22.9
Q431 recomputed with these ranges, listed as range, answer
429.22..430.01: 23.17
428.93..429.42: 22.64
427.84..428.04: 22.5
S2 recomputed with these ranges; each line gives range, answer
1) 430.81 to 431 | 23.41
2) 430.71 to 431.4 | 23.03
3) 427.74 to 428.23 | 22.46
